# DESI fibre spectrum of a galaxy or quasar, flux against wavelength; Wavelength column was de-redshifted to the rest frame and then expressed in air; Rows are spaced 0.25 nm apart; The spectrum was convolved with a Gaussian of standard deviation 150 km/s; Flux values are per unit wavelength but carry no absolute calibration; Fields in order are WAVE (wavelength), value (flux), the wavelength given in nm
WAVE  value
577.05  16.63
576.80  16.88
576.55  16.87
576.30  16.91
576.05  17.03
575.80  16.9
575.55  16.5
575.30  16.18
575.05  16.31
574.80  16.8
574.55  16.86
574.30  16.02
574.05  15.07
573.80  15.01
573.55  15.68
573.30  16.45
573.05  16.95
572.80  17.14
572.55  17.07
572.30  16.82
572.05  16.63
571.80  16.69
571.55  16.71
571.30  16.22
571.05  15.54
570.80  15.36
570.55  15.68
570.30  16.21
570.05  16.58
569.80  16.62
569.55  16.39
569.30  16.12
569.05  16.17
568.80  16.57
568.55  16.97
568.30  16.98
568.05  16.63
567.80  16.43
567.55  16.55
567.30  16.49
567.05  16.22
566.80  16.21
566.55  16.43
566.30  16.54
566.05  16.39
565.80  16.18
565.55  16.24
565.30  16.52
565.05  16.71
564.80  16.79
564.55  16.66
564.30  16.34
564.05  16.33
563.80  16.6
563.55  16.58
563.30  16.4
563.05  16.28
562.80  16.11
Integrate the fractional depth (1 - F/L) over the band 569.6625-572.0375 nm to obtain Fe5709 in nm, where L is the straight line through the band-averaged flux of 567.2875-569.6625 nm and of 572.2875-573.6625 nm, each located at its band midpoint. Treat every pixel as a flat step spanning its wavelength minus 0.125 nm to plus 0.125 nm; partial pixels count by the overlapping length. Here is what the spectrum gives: 0.06 nm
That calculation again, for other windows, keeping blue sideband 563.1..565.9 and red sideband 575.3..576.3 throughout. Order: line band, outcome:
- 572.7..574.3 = 0.06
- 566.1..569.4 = 0.01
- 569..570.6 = 0.03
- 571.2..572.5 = 0.00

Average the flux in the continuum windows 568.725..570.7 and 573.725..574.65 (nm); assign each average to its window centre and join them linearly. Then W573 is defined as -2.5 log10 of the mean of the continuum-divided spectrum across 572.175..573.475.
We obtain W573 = -0.06 mag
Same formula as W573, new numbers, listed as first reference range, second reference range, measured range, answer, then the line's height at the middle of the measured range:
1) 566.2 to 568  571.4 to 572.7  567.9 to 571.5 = 0.02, 16.6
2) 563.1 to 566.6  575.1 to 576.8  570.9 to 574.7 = 0.02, 16.7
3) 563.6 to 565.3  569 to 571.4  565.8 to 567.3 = 0.00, 16.4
